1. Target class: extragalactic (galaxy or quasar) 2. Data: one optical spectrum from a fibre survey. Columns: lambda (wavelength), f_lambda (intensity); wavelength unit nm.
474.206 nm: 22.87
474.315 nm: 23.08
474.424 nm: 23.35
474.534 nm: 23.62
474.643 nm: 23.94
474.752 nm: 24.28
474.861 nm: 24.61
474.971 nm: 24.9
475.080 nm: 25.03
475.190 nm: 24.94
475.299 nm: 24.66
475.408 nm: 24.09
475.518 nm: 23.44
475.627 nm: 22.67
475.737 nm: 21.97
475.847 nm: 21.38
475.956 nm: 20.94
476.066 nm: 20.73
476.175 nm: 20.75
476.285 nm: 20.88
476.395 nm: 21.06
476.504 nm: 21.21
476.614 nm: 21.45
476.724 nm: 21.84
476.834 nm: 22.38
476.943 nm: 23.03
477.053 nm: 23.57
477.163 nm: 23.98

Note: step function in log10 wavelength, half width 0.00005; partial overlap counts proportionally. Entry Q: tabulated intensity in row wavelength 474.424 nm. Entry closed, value 23.35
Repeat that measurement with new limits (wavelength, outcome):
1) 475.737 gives 21.97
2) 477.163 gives 23.98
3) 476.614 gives 21.45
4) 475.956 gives 20.94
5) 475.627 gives 22.67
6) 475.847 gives 21.38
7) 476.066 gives 20.73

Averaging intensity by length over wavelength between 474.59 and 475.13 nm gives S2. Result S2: 24.6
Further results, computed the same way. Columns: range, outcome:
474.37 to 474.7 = 23.6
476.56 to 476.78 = 21.6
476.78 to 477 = 22.8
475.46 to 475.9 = 22.3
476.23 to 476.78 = 21.3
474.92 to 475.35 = 24.9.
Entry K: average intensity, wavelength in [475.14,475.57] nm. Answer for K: 24.3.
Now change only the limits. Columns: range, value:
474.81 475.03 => 24.7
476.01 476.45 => 20.9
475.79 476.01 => 21.2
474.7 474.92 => 24.4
